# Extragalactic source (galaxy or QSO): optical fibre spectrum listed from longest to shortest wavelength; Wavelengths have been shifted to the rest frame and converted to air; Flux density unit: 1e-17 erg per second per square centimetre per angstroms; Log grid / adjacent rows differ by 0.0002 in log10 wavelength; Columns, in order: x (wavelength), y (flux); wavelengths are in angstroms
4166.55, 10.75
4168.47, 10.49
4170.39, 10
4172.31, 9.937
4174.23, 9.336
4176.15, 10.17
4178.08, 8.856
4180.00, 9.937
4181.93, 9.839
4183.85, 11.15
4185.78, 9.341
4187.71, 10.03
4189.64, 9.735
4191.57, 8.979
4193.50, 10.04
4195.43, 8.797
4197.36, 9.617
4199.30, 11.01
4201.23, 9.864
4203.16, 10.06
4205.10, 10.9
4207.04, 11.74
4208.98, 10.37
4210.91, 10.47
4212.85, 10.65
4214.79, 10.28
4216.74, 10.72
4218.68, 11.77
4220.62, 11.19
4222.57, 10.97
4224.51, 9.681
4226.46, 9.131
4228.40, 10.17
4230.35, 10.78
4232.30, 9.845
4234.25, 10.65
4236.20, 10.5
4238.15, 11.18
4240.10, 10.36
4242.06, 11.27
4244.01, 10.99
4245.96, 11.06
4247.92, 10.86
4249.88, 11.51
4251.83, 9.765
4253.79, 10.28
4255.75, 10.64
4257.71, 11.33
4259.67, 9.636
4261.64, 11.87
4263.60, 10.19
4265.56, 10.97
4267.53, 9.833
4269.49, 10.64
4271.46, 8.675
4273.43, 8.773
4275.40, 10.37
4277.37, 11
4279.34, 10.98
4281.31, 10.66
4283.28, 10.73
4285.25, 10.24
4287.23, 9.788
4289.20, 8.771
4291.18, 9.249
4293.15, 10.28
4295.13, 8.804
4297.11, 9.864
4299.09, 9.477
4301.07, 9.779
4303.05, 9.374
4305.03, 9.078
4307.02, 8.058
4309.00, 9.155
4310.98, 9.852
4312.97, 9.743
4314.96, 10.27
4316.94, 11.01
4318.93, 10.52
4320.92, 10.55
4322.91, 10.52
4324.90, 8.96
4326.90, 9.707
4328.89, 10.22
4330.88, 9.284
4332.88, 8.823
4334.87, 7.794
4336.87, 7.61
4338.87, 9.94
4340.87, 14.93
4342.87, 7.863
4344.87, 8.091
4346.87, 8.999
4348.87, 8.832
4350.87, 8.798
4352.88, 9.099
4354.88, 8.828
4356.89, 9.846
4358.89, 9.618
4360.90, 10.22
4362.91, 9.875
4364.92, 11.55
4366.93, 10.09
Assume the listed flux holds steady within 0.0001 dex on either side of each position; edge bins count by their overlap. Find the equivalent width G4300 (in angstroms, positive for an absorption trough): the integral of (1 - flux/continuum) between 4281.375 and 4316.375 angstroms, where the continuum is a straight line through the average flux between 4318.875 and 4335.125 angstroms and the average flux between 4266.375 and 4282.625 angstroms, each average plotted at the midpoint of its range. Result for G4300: 1.0 angstroms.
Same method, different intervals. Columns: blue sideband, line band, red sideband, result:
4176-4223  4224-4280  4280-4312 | -3.2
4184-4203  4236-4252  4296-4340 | -2.0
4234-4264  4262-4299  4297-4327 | 0.9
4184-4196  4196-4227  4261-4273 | -2.3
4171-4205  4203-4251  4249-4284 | -2.7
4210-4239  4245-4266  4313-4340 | -1.0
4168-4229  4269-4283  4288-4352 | -0.6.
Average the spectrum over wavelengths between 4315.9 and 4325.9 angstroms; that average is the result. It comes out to 10.3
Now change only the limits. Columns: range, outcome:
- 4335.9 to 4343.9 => 10.1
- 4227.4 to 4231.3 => 10.5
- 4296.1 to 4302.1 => 9.7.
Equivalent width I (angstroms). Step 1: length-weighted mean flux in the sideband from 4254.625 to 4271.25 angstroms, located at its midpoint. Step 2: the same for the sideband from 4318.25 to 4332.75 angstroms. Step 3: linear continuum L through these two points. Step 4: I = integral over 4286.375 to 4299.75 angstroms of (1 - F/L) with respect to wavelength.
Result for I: 1.0 angstroms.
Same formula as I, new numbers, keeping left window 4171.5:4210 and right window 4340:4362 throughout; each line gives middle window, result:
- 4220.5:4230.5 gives -0.32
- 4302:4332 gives -0.39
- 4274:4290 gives -0.93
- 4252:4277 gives -1.25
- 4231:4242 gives -0.81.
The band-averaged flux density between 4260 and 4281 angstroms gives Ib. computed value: 10.3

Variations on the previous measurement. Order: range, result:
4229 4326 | 10.2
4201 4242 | 10.6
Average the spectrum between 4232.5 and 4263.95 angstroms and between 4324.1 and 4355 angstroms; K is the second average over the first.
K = 0.86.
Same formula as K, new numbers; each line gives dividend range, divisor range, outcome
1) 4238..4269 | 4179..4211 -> 1.06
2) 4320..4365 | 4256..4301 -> 0.94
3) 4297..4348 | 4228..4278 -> 0.91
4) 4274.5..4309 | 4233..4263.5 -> 0.91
